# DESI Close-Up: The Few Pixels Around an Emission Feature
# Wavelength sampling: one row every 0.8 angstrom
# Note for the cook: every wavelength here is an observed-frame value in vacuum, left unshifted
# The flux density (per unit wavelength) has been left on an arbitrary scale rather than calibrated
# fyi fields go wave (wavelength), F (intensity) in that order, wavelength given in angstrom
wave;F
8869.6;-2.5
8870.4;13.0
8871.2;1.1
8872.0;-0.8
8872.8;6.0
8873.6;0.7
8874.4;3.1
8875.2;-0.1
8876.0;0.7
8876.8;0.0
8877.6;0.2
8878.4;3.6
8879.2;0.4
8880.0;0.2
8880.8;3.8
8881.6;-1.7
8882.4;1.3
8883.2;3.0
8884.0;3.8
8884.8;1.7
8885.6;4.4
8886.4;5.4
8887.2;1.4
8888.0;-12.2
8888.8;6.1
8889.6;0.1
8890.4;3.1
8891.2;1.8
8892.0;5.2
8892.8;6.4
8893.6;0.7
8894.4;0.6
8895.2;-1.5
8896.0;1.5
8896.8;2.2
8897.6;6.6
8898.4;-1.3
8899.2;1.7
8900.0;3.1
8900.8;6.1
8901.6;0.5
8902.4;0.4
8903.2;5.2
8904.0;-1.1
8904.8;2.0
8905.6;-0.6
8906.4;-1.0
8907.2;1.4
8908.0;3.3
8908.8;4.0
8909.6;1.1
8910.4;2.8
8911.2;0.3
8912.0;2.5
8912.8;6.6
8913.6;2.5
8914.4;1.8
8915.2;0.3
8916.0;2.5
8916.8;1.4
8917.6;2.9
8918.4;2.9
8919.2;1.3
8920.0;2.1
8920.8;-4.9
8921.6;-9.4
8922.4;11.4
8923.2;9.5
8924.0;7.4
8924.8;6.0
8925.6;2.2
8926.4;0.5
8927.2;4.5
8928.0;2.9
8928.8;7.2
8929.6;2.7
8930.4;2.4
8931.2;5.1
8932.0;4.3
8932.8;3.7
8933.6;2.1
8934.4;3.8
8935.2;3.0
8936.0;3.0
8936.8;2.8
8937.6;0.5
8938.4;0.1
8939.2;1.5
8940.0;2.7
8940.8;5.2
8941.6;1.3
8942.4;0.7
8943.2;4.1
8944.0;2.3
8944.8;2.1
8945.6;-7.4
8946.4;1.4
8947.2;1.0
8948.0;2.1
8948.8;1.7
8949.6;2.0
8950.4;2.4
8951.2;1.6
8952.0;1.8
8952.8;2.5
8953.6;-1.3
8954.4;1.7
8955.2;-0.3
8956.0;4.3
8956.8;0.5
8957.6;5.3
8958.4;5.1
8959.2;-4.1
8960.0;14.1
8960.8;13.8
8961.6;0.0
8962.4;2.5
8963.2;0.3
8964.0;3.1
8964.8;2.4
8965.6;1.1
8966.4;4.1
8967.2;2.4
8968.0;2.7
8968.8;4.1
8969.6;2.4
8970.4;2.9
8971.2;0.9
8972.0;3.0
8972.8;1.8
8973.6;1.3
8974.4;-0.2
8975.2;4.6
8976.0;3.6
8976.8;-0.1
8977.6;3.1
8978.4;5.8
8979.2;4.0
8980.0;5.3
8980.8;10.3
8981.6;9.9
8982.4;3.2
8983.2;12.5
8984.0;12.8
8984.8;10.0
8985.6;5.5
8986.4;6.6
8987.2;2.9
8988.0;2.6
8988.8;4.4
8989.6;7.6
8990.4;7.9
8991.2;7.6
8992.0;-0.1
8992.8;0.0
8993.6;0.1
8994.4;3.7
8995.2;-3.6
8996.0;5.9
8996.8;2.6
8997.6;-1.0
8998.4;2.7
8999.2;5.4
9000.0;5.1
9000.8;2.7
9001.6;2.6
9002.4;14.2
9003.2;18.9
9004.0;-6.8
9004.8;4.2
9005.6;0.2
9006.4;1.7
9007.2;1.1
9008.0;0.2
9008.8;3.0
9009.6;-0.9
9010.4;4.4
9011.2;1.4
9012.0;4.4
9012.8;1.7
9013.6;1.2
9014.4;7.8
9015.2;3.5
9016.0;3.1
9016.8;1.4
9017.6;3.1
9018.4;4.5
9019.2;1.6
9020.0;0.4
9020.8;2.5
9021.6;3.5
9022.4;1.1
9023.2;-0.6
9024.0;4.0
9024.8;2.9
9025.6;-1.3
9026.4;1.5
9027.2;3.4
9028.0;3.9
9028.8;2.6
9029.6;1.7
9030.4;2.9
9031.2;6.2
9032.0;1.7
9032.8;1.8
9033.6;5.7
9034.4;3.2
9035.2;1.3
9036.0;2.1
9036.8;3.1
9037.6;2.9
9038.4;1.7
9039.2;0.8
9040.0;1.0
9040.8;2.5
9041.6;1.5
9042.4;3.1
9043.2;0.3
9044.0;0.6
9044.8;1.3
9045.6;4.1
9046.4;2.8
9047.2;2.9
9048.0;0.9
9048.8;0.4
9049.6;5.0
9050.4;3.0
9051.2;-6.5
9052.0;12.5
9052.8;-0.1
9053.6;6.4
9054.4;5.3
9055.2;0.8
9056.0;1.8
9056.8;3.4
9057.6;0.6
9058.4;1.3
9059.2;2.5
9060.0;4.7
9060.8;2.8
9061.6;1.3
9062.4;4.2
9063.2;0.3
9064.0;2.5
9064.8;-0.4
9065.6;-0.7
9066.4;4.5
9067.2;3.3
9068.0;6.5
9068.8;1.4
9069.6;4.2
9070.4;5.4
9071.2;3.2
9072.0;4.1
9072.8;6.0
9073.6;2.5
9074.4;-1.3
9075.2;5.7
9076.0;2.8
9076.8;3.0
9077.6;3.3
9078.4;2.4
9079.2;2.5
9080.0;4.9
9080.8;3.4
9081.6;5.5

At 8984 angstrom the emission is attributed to H-beta 4861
